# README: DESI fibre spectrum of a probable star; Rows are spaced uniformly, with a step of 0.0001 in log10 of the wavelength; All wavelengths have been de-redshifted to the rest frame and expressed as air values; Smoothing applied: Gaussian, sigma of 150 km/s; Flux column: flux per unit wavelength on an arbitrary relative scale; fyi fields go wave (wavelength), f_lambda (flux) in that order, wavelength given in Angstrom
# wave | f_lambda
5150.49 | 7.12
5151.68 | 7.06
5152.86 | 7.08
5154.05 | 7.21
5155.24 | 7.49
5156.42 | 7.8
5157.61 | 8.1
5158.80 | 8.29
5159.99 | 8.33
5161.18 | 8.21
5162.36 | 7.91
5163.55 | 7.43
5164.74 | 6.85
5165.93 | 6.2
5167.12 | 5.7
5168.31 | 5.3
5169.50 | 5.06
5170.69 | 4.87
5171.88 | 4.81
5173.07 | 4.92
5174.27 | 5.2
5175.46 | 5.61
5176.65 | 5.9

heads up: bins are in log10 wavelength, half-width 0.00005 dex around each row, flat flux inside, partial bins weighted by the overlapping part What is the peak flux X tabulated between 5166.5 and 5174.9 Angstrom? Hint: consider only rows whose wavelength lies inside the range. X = 5.7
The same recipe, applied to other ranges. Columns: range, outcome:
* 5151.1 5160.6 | 8.33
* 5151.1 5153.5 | 7.08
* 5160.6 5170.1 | 8.21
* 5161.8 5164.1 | 7.91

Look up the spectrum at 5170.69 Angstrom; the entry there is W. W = 4.87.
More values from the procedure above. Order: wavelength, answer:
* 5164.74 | 6.85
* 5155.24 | 7.49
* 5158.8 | 8.29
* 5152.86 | 7.08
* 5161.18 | 8.21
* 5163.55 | 7.43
